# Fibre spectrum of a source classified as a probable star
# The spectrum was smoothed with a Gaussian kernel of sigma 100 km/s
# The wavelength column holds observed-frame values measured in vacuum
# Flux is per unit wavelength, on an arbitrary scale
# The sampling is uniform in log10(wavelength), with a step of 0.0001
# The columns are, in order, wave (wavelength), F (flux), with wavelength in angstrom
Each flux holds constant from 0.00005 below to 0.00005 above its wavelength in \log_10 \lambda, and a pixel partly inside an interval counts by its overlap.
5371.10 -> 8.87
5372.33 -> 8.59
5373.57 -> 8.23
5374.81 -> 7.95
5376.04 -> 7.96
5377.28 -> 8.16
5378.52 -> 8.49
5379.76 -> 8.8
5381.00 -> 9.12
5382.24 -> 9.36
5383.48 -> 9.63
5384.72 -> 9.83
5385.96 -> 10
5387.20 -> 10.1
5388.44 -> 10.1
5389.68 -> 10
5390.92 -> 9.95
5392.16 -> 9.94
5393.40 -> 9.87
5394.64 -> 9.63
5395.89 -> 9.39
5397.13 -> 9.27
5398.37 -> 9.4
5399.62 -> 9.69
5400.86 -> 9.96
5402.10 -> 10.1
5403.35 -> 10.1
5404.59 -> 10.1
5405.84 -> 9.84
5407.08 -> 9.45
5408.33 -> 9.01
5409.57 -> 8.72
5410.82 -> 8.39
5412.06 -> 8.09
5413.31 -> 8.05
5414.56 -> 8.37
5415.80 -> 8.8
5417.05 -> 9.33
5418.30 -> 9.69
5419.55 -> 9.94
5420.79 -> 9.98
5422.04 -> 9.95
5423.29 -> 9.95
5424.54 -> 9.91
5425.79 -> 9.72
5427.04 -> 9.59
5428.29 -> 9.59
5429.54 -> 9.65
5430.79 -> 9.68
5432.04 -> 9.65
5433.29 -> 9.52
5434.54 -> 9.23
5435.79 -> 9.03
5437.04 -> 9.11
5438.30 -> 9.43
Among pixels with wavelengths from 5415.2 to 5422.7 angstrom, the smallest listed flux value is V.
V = 8.8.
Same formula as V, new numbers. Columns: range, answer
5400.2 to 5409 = 9.01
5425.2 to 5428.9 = 9.59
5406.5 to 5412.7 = 8.09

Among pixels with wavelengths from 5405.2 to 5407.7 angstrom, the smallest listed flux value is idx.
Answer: 9.45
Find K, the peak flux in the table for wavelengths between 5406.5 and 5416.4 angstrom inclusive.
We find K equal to 9.45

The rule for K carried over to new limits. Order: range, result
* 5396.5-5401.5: 9.96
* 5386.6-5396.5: 10.1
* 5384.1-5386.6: 10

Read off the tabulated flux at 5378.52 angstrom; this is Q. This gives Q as 8.49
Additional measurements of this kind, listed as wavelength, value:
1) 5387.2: 10.1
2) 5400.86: 9.96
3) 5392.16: 9.94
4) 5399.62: 9.69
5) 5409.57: 8.72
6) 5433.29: 9.52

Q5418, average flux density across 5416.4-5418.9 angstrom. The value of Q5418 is 9.48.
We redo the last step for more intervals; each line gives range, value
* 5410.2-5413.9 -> 8.18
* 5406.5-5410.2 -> 9.05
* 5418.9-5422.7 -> 9.96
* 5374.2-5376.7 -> 7.98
